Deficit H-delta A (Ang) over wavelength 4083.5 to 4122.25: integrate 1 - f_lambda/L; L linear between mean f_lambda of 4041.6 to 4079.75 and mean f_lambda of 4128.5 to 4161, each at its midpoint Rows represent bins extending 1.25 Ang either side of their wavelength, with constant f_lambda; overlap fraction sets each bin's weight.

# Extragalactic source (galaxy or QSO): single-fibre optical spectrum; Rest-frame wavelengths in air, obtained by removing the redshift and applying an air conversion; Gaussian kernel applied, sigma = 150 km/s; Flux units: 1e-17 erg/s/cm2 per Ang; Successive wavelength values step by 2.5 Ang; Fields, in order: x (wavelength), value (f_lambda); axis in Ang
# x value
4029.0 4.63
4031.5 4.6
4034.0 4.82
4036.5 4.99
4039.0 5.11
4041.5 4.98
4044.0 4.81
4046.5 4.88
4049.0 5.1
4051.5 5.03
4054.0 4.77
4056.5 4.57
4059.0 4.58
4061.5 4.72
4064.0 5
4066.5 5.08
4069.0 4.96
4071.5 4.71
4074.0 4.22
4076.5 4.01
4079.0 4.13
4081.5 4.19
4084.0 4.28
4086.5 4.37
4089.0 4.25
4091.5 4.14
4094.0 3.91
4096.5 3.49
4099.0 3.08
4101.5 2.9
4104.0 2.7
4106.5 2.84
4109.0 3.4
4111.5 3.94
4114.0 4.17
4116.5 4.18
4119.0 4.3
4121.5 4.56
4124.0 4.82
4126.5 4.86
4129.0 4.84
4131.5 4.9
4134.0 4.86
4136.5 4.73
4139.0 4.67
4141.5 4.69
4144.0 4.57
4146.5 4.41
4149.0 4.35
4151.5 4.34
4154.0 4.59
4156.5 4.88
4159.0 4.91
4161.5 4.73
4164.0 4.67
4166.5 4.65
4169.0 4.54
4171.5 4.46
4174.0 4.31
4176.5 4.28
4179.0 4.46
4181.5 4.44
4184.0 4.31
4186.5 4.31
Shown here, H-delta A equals 7.7 Ang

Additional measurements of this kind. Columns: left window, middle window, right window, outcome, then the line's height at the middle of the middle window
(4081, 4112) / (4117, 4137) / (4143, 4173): -2.9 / 4.11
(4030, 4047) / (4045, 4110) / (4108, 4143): 7.1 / 4.71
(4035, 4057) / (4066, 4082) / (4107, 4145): 1.0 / 4.77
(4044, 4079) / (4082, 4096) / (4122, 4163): 1.7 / 4.71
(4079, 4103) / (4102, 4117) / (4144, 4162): 2.2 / 4.07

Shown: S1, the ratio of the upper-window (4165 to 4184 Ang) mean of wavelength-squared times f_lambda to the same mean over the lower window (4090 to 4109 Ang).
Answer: 1.4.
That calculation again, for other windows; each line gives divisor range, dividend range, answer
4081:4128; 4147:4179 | 1.20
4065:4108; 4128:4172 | 1.21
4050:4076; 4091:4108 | 0.70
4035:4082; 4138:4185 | 1.01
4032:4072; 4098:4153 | 0.89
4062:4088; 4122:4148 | 1.08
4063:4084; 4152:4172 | 1.08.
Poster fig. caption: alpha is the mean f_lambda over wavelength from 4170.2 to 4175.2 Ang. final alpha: 4.39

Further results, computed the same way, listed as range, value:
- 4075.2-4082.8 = 4.11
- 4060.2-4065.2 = 4.86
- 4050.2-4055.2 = 4.9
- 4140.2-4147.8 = 4.56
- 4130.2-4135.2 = 4.88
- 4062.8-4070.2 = 5.01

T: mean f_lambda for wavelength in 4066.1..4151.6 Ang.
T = 4.21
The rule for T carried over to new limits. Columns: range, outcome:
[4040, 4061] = 4.84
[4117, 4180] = 4.61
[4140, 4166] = 4.62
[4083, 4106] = 3.65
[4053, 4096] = 4.45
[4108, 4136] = 4.46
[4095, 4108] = 3.03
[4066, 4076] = 4.66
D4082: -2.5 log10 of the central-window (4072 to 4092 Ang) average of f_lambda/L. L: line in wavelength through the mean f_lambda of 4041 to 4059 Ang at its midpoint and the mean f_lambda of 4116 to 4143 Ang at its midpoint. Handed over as 0.14 mag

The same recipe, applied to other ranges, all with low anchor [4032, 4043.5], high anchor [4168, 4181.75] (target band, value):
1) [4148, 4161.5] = -0.03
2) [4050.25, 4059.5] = 0.03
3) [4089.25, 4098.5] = 0.23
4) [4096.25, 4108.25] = 0.49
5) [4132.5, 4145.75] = -0.03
